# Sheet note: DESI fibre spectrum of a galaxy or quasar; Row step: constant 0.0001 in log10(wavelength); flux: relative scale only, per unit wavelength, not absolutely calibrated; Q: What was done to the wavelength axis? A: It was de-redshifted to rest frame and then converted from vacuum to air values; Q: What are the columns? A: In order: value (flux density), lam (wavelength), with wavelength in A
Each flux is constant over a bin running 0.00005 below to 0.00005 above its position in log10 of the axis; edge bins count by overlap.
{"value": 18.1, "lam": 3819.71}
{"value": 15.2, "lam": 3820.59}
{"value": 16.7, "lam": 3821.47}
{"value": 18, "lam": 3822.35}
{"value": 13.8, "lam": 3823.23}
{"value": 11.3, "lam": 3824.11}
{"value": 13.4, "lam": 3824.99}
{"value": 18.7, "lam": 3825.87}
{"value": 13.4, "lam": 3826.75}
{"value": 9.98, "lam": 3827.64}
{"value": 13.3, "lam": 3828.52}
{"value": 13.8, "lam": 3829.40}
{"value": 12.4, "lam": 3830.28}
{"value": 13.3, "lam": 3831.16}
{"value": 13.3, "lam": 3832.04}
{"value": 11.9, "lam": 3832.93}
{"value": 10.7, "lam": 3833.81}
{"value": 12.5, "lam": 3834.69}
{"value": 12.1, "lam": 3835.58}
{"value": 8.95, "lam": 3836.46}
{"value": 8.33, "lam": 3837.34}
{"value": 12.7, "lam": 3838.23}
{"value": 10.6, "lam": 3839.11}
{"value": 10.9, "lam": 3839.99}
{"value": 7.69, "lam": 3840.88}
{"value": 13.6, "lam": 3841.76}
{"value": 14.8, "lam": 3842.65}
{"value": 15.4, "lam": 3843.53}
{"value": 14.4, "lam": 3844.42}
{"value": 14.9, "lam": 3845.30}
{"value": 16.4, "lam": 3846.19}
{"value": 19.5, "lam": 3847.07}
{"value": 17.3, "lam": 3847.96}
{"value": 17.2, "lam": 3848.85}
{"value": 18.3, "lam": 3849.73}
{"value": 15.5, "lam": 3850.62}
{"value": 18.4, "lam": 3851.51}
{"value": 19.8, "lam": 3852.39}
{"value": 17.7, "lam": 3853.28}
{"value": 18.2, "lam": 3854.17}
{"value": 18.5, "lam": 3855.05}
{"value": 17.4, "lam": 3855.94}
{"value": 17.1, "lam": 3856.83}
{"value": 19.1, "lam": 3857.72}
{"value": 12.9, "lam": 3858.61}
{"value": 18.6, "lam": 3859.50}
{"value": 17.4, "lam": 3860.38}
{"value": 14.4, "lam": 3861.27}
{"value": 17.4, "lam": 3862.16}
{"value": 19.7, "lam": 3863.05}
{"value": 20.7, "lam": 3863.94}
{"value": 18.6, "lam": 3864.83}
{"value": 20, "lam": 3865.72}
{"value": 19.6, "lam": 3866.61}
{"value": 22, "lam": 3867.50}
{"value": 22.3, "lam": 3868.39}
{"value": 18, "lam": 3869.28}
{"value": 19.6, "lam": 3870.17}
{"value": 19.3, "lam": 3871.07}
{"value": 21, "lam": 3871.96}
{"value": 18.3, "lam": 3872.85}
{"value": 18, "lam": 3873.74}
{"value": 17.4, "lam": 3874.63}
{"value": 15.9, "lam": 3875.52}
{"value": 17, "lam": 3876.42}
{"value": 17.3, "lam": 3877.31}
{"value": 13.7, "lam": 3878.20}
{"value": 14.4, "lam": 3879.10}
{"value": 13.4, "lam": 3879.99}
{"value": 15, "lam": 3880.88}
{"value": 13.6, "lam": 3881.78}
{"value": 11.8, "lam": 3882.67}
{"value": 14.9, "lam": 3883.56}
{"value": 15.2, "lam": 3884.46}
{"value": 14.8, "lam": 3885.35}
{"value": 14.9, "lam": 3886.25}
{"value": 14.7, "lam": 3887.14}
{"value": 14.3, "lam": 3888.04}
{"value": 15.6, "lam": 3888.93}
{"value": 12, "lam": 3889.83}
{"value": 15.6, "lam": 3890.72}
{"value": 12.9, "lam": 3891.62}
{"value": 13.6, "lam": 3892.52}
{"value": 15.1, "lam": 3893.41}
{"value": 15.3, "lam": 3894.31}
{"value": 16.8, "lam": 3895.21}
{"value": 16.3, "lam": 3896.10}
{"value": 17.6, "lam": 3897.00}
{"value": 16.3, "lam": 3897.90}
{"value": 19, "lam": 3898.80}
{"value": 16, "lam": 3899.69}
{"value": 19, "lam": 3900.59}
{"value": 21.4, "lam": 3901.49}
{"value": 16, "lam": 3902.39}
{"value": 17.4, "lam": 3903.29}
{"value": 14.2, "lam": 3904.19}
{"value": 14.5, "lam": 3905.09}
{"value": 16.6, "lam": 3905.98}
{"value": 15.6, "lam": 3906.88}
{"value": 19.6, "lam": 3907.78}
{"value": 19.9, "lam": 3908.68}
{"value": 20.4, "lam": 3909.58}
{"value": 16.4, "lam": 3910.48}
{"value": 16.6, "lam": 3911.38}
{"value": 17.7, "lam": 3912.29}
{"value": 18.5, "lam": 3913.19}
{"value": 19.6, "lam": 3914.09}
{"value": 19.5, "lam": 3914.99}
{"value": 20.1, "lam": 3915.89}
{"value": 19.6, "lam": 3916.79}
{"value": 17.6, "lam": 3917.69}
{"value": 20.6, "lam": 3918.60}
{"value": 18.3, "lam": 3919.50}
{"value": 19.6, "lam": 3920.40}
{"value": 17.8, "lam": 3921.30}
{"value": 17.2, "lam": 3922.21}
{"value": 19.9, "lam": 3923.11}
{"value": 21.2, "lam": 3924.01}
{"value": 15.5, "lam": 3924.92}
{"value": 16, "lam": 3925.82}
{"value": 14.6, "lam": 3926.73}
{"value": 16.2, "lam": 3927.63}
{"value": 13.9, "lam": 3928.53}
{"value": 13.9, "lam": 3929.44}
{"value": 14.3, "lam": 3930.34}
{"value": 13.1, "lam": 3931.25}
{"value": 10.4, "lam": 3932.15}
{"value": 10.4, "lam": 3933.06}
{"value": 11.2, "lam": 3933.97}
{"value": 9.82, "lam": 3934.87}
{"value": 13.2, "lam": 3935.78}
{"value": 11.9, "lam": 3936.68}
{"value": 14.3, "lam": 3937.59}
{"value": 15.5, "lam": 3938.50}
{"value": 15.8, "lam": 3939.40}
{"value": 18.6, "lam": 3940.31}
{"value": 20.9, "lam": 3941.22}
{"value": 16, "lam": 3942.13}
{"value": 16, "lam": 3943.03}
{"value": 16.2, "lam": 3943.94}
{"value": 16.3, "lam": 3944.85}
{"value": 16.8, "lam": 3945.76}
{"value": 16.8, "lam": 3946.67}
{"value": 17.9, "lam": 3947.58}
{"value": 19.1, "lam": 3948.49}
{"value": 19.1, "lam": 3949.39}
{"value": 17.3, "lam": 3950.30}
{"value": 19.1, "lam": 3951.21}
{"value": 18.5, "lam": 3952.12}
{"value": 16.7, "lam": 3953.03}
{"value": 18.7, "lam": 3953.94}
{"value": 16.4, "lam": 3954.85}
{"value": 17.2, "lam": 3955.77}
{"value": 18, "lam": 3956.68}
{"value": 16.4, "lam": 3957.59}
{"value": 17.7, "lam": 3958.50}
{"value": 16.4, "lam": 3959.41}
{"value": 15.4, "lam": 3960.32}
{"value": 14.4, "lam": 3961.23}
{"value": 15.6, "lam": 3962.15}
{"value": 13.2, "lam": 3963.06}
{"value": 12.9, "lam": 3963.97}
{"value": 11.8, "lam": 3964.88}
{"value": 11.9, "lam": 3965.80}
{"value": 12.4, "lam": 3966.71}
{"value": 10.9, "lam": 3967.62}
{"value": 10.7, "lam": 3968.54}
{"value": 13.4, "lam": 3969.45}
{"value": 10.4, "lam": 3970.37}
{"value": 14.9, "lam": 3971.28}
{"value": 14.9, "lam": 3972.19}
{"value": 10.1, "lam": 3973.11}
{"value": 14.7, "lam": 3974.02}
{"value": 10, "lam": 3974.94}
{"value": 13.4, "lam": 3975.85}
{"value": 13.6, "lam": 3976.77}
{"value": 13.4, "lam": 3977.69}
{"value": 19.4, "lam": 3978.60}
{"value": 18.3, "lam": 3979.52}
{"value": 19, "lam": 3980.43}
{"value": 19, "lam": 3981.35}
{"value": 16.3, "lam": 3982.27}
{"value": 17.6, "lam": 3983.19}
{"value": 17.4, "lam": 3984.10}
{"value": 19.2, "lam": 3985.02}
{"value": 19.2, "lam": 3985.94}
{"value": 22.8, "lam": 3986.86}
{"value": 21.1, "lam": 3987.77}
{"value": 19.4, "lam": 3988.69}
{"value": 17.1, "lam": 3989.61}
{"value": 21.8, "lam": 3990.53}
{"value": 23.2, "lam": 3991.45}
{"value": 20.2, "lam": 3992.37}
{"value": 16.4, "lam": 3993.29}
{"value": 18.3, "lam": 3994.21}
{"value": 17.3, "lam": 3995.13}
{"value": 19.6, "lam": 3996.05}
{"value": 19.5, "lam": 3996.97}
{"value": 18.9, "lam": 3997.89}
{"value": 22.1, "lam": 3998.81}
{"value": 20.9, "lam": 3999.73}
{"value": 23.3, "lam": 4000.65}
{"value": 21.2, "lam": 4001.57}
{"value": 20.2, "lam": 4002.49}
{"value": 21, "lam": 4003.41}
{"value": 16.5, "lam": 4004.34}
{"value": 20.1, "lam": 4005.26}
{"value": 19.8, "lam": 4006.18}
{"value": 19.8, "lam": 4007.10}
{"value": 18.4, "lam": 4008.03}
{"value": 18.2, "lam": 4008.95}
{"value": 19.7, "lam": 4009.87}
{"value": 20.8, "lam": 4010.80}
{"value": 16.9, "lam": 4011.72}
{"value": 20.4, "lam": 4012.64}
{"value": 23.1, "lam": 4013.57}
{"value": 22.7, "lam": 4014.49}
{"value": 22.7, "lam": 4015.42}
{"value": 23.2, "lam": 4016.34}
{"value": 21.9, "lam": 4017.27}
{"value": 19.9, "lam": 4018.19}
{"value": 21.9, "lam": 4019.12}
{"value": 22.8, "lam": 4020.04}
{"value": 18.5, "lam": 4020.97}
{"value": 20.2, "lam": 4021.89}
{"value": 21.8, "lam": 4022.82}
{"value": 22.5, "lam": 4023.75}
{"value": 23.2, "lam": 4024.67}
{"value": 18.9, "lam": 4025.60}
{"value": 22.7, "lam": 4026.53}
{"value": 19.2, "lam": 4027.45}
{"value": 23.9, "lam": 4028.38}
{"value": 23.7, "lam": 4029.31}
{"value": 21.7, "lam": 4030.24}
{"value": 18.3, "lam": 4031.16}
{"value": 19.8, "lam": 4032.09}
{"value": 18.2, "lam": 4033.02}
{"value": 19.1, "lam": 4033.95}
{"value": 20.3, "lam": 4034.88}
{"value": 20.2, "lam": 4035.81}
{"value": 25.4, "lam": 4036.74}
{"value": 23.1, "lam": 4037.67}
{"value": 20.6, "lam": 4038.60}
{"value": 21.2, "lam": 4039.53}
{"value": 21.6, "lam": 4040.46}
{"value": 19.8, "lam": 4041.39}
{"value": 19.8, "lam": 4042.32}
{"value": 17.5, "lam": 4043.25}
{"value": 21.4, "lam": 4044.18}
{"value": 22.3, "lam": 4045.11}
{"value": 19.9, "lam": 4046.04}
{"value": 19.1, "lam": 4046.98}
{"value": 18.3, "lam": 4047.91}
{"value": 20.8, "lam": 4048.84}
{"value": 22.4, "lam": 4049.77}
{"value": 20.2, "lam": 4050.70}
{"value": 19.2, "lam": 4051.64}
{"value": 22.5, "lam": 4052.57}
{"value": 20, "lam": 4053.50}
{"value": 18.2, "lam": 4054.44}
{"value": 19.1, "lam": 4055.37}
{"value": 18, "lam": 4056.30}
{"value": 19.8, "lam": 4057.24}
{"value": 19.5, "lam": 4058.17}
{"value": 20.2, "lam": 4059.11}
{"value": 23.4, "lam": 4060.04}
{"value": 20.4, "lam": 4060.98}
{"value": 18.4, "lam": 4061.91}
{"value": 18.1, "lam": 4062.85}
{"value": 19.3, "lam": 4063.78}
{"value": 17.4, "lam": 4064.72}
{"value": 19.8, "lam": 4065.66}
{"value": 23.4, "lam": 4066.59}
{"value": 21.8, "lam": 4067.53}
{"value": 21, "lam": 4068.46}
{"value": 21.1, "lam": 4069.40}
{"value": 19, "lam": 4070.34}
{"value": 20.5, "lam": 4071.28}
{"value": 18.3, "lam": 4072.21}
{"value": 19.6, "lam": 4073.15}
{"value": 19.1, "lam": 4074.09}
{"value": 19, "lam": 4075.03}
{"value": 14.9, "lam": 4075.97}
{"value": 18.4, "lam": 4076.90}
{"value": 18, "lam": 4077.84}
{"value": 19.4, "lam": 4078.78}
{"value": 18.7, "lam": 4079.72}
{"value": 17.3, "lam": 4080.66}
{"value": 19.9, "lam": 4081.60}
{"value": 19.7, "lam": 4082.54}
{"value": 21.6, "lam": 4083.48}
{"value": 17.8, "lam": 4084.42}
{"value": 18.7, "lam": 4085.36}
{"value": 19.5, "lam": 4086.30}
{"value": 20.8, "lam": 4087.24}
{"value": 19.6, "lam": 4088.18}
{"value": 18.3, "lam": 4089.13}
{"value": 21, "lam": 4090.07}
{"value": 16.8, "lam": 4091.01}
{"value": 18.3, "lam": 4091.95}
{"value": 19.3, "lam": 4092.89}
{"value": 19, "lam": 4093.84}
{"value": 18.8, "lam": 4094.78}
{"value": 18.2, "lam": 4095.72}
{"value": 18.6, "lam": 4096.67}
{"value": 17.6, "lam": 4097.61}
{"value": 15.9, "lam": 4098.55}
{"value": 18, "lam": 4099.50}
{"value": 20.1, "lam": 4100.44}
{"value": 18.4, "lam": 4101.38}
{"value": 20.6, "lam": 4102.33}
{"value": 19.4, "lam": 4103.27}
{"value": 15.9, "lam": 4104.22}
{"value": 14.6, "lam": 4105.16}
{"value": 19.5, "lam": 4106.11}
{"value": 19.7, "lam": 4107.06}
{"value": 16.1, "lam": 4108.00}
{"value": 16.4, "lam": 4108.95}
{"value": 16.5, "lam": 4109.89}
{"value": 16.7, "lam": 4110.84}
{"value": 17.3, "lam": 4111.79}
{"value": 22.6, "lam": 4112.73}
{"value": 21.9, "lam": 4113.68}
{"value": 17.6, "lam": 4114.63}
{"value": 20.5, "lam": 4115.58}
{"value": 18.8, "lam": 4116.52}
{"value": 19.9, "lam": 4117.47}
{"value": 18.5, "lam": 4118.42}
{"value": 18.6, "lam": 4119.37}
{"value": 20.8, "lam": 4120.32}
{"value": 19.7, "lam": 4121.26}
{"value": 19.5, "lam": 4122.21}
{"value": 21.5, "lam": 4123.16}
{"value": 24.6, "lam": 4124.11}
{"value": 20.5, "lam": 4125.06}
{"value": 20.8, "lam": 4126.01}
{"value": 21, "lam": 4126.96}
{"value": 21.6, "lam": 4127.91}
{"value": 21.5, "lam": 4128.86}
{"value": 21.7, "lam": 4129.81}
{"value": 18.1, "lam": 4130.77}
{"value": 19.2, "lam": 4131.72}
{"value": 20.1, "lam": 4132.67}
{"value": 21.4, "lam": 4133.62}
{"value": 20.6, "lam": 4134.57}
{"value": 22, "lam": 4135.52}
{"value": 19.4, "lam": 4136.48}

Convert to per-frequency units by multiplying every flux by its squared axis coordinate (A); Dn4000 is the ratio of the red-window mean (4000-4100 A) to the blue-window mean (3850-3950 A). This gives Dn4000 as 1.29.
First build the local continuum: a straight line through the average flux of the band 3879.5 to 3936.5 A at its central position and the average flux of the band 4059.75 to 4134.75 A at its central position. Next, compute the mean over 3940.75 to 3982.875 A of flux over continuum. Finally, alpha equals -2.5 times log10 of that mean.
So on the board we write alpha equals 0.09 mag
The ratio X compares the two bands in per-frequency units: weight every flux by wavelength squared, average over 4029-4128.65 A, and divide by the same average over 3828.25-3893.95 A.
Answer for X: 1.4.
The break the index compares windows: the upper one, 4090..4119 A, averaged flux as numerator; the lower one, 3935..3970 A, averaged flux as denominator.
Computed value 1.2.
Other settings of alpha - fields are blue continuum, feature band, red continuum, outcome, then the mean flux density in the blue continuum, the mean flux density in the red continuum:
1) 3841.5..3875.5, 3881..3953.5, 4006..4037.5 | 0.16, 17.9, 20.9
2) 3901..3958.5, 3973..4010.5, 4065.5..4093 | -0.04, 16.8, 19.4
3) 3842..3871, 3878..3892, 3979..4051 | 0.28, 17.8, 20.3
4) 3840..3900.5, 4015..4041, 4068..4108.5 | -0.18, 16.5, 18.7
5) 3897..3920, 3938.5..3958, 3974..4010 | 0.05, 18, 18.7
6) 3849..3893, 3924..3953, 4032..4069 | 0.17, 16.9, 20.3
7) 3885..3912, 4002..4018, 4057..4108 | -0.13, 16.3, 19.1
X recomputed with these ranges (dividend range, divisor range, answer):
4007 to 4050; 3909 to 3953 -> 1.31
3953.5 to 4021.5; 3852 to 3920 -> 1.09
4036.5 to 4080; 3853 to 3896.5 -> 1.31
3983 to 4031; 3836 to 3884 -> 1.34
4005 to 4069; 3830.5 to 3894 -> 1.43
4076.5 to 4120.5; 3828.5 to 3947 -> 1.29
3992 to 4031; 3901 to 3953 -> 1.28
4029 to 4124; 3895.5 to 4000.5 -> 1.24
